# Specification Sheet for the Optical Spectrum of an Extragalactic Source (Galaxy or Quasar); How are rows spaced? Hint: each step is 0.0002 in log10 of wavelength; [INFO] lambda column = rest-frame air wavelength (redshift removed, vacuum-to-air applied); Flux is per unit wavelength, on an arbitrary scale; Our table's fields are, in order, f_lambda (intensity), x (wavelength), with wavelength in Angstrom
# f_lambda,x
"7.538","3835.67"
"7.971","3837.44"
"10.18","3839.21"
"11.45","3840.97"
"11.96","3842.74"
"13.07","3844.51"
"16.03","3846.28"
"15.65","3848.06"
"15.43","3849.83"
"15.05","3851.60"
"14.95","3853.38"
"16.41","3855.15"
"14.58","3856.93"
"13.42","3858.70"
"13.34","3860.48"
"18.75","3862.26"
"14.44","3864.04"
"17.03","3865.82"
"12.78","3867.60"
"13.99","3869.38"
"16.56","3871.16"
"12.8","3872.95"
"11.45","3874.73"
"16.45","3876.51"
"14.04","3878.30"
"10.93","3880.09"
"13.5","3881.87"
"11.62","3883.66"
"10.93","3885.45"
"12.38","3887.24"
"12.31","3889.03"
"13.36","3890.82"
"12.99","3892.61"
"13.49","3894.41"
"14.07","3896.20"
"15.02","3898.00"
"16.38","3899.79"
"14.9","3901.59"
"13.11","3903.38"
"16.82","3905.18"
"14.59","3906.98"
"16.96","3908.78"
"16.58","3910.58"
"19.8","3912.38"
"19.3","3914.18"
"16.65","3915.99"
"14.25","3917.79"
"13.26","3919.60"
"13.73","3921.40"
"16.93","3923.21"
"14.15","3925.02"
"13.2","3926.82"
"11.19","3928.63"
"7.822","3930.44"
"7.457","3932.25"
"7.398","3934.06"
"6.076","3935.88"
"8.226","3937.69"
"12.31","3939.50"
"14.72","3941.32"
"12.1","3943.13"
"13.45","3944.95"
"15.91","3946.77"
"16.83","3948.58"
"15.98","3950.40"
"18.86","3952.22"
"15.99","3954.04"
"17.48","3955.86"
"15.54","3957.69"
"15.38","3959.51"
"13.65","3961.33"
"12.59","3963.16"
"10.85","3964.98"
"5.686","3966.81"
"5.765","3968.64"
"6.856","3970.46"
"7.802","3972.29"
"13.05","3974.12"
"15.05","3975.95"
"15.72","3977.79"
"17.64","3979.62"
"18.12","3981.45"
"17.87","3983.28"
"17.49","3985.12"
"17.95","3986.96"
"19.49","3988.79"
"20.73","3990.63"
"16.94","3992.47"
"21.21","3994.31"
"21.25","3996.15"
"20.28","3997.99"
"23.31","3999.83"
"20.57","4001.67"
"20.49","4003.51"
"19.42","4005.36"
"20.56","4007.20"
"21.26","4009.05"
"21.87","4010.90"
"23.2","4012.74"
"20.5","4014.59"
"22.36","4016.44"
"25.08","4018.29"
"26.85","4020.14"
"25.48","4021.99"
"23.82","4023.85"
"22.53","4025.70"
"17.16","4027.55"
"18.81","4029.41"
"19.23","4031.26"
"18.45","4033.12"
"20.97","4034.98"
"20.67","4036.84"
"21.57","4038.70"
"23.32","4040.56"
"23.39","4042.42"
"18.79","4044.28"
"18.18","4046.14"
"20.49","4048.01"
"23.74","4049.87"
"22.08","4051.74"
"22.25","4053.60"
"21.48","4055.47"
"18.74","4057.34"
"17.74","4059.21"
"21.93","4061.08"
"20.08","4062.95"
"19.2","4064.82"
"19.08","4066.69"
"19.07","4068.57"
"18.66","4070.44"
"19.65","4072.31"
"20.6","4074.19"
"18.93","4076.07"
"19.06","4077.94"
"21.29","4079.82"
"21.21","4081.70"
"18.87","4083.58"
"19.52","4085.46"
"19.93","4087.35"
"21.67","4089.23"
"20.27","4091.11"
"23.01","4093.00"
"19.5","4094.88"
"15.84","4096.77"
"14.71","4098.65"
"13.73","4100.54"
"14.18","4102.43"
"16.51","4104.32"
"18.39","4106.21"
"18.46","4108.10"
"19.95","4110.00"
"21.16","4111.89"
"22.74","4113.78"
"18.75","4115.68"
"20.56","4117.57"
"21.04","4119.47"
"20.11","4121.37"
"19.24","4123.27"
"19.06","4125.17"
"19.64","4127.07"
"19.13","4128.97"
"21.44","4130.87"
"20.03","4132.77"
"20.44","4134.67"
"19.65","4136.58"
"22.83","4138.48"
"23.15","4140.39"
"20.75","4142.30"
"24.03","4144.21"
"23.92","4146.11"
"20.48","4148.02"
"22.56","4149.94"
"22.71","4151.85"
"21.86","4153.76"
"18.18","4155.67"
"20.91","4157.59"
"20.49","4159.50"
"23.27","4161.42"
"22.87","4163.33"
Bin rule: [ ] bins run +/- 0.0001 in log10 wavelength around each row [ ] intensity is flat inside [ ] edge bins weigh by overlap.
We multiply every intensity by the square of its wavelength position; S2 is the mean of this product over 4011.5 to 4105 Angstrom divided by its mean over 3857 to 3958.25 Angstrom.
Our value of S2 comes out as 1.6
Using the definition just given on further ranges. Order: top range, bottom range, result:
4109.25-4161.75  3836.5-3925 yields 1.66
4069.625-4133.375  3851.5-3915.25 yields 1.48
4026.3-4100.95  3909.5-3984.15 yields 1.57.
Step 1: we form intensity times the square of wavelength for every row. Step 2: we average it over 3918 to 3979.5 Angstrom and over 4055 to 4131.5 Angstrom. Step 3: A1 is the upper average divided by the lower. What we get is 1.66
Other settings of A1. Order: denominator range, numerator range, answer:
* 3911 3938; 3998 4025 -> 1.83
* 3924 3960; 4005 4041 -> 1.73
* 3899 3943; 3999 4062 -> 1.67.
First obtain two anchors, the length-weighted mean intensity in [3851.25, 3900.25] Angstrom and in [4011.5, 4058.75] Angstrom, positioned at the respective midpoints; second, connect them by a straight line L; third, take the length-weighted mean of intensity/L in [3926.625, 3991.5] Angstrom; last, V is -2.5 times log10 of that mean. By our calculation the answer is 0.322 mag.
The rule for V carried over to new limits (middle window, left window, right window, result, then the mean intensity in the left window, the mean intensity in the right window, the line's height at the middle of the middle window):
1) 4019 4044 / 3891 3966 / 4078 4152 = -0.244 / 14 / 20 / 17.3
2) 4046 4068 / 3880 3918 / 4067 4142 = -0.115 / 14.6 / 19.5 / 18.4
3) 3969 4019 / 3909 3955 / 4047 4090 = -0.110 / 13.7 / 20.2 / 16.7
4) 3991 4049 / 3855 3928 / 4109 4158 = -0.184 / 14.5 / 20.9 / 17.9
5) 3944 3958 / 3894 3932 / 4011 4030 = 0.082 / 14.8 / 22.6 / 17.5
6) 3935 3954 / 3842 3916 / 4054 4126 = 0.184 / 14.6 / 19.3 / 16.1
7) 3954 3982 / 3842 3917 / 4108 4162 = 0.297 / 14.6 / 20.9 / 16.8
